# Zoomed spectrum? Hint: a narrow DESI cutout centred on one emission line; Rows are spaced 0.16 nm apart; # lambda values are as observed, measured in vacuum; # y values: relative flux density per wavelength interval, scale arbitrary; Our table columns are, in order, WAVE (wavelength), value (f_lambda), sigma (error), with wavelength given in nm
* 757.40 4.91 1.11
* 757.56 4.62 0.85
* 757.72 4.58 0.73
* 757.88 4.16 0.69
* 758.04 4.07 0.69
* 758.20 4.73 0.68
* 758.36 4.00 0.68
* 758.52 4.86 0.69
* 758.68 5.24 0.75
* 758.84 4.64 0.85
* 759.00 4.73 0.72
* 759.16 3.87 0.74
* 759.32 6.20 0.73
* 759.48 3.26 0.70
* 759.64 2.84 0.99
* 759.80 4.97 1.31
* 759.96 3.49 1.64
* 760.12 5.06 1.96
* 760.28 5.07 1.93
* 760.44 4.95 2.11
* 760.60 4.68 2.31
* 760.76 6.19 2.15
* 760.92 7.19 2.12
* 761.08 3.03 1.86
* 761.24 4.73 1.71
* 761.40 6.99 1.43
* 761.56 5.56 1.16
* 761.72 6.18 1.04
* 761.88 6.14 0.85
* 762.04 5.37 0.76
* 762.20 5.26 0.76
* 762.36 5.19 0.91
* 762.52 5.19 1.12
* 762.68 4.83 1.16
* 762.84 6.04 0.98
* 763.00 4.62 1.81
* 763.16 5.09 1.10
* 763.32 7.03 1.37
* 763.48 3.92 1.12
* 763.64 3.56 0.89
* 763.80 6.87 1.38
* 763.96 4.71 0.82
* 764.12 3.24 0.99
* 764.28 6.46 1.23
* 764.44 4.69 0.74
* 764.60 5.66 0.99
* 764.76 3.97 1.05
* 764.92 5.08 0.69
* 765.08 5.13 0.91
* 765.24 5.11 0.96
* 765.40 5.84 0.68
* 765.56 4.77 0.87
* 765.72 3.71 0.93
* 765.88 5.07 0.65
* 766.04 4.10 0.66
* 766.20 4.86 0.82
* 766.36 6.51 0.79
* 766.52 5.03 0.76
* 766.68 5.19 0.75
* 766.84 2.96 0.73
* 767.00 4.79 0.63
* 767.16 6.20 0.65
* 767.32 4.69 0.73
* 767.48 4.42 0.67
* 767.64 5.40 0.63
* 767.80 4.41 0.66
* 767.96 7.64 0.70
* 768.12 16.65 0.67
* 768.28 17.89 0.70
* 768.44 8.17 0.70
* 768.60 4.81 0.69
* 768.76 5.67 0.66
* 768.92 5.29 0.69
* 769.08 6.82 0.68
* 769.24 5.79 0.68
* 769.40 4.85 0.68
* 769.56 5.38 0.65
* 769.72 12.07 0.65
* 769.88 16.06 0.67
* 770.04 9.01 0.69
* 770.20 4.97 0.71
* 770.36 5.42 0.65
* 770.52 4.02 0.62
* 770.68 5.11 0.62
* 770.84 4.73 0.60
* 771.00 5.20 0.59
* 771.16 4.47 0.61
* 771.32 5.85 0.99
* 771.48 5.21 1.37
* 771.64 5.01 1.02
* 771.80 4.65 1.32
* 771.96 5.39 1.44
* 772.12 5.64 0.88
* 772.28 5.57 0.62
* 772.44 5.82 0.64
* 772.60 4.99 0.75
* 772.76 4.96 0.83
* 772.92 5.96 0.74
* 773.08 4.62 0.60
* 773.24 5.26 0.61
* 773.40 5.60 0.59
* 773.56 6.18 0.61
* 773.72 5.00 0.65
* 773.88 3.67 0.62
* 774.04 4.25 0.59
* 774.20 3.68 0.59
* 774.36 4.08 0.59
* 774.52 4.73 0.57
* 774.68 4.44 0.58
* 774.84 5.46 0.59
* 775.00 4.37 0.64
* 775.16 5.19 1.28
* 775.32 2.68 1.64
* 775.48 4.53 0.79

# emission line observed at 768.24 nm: [S II]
